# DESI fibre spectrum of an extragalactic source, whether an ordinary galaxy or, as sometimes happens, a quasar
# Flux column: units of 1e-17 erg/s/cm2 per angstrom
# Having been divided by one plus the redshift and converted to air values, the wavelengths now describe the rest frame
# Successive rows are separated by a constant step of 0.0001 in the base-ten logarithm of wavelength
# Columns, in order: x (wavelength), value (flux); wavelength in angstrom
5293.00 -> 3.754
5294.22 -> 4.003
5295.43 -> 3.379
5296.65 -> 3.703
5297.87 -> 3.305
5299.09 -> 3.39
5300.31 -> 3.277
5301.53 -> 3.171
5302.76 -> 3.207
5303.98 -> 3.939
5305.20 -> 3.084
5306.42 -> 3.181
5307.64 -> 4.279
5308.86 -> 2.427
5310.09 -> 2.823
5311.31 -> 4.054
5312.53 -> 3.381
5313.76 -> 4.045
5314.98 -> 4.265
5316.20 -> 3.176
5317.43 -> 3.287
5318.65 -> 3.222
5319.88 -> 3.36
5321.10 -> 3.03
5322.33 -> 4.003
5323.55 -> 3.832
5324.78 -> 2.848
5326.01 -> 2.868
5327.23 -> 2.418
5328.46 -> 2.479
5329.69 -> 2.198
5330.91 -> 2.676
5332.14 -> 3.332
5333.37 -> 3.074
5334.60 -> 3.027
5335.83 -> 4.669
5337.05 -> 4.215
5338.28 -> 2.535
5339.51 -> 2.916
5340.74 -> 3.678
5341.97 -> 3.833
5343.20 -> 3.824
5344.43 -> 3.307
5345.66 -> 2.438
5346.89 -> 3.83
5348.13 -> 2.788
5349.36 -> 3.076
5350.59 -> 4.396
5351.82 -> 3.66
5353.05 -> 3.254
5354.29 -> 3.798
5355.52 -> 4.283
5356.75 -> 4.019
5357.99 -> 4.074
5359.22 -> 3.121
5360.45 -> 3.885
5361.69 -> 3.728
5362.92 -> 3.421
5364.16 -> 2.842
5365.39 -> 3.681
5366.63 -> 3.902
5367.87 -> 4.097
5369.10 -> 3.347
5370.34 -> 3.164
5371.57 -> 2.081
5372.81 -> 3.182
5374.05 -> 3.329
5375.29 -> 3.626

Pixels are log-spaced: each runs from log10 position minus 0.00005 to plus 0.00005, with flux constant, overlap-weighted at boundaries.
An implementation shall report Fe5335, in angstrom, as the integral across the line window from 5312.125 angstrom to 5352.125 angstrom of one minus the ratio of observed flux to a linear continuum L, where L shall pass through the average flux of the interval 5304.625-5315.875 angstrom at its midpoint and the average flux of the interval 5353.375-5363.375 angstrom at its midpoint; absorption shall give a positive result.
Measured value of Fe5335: 3.4 angstrom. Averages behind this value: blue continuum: 3.5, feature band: 3.32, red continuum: 3.78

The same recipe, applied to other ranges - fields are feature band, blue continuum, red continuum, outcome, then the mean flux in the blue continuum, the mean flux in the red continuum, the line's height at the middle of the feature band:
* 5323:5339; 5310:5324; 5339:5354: 1.9 angstrom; 3.56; 3.43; 3.5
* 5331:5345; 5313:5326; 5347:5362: 0.5 angstrom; 3.47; 3.68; 3.58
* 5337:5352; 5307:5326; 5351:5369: 0.9 angstrom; 3.45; 3.7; 3.61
